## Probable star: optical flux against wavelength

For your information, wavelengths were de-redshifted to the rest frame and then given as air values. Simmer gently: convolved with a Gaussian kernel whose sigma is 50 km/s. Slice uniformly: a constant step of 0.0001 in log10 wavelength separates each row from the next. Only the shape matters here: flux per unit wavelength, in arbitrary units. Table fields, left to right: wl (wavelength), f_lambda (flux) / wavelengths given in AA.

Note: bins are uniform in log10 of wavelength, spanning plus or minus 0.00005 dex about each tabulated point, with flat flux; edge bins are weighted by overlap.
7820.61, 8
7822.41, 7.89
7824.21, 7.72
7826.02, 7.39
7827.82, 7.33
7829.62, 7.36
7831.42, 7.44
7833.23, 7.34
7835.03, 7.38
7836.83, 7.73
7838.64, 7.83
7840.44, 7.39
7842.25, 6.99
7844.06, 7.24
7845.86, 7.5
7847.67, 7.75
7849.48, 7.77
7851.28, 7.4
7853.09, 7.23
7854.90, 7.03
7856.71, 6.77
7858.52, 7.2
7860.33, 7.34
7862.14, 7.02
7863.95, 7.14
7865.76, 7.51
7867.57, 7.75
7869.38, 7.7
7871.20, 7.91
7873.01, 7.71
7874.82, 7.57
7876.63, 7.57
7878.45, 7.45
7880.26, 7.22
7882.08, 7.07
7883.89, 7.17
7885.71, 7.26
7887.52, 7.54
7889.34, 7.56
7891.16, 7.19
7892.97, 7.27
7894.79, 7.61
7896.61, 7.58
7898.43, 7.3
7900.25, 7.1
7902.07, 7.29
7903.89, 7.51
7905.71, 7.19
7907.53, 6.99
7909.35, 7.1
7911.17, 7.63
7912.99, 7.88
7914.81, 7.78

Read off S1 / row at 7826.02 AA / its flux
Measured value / 7.39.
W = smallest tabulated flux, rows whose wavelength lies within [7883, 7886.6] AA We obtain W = 7.17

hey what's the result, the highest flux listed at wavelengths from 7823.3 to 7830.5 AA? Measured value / 7.72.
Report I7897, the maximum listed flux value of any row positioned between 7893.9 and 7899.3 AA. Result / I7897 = 7.61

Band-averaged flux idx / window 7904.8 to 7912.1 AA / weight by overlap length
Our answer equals 7.23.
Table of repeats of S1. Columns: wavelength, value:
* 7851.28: 7.4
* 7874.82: 7.57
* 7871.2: 7.91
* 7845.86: 7.5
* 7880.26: 7.22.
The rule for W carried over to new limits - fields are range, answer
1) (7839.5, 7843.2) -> 6.99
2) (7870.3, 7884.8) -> 7.07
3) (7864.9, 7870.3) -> 7.51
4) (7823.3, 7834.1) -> 7.33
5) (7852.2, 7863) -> 6.77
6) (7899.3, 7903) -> 7.1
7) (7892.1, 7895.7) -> 7.27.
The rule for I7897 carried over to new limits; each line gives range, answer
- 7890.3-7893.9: 7.27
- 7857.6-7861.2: 7.34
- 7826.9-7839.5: 7.83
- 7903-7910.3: 7.51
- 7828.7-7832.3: 7.44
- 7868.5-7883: 7.91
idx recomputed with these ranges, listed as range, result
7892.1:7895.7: 7.43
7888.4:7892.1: 7.38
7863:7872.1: 7.6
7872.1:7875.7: 7.65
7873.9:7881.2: 7.45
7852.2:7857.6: 7.01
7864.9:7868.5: 7.64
